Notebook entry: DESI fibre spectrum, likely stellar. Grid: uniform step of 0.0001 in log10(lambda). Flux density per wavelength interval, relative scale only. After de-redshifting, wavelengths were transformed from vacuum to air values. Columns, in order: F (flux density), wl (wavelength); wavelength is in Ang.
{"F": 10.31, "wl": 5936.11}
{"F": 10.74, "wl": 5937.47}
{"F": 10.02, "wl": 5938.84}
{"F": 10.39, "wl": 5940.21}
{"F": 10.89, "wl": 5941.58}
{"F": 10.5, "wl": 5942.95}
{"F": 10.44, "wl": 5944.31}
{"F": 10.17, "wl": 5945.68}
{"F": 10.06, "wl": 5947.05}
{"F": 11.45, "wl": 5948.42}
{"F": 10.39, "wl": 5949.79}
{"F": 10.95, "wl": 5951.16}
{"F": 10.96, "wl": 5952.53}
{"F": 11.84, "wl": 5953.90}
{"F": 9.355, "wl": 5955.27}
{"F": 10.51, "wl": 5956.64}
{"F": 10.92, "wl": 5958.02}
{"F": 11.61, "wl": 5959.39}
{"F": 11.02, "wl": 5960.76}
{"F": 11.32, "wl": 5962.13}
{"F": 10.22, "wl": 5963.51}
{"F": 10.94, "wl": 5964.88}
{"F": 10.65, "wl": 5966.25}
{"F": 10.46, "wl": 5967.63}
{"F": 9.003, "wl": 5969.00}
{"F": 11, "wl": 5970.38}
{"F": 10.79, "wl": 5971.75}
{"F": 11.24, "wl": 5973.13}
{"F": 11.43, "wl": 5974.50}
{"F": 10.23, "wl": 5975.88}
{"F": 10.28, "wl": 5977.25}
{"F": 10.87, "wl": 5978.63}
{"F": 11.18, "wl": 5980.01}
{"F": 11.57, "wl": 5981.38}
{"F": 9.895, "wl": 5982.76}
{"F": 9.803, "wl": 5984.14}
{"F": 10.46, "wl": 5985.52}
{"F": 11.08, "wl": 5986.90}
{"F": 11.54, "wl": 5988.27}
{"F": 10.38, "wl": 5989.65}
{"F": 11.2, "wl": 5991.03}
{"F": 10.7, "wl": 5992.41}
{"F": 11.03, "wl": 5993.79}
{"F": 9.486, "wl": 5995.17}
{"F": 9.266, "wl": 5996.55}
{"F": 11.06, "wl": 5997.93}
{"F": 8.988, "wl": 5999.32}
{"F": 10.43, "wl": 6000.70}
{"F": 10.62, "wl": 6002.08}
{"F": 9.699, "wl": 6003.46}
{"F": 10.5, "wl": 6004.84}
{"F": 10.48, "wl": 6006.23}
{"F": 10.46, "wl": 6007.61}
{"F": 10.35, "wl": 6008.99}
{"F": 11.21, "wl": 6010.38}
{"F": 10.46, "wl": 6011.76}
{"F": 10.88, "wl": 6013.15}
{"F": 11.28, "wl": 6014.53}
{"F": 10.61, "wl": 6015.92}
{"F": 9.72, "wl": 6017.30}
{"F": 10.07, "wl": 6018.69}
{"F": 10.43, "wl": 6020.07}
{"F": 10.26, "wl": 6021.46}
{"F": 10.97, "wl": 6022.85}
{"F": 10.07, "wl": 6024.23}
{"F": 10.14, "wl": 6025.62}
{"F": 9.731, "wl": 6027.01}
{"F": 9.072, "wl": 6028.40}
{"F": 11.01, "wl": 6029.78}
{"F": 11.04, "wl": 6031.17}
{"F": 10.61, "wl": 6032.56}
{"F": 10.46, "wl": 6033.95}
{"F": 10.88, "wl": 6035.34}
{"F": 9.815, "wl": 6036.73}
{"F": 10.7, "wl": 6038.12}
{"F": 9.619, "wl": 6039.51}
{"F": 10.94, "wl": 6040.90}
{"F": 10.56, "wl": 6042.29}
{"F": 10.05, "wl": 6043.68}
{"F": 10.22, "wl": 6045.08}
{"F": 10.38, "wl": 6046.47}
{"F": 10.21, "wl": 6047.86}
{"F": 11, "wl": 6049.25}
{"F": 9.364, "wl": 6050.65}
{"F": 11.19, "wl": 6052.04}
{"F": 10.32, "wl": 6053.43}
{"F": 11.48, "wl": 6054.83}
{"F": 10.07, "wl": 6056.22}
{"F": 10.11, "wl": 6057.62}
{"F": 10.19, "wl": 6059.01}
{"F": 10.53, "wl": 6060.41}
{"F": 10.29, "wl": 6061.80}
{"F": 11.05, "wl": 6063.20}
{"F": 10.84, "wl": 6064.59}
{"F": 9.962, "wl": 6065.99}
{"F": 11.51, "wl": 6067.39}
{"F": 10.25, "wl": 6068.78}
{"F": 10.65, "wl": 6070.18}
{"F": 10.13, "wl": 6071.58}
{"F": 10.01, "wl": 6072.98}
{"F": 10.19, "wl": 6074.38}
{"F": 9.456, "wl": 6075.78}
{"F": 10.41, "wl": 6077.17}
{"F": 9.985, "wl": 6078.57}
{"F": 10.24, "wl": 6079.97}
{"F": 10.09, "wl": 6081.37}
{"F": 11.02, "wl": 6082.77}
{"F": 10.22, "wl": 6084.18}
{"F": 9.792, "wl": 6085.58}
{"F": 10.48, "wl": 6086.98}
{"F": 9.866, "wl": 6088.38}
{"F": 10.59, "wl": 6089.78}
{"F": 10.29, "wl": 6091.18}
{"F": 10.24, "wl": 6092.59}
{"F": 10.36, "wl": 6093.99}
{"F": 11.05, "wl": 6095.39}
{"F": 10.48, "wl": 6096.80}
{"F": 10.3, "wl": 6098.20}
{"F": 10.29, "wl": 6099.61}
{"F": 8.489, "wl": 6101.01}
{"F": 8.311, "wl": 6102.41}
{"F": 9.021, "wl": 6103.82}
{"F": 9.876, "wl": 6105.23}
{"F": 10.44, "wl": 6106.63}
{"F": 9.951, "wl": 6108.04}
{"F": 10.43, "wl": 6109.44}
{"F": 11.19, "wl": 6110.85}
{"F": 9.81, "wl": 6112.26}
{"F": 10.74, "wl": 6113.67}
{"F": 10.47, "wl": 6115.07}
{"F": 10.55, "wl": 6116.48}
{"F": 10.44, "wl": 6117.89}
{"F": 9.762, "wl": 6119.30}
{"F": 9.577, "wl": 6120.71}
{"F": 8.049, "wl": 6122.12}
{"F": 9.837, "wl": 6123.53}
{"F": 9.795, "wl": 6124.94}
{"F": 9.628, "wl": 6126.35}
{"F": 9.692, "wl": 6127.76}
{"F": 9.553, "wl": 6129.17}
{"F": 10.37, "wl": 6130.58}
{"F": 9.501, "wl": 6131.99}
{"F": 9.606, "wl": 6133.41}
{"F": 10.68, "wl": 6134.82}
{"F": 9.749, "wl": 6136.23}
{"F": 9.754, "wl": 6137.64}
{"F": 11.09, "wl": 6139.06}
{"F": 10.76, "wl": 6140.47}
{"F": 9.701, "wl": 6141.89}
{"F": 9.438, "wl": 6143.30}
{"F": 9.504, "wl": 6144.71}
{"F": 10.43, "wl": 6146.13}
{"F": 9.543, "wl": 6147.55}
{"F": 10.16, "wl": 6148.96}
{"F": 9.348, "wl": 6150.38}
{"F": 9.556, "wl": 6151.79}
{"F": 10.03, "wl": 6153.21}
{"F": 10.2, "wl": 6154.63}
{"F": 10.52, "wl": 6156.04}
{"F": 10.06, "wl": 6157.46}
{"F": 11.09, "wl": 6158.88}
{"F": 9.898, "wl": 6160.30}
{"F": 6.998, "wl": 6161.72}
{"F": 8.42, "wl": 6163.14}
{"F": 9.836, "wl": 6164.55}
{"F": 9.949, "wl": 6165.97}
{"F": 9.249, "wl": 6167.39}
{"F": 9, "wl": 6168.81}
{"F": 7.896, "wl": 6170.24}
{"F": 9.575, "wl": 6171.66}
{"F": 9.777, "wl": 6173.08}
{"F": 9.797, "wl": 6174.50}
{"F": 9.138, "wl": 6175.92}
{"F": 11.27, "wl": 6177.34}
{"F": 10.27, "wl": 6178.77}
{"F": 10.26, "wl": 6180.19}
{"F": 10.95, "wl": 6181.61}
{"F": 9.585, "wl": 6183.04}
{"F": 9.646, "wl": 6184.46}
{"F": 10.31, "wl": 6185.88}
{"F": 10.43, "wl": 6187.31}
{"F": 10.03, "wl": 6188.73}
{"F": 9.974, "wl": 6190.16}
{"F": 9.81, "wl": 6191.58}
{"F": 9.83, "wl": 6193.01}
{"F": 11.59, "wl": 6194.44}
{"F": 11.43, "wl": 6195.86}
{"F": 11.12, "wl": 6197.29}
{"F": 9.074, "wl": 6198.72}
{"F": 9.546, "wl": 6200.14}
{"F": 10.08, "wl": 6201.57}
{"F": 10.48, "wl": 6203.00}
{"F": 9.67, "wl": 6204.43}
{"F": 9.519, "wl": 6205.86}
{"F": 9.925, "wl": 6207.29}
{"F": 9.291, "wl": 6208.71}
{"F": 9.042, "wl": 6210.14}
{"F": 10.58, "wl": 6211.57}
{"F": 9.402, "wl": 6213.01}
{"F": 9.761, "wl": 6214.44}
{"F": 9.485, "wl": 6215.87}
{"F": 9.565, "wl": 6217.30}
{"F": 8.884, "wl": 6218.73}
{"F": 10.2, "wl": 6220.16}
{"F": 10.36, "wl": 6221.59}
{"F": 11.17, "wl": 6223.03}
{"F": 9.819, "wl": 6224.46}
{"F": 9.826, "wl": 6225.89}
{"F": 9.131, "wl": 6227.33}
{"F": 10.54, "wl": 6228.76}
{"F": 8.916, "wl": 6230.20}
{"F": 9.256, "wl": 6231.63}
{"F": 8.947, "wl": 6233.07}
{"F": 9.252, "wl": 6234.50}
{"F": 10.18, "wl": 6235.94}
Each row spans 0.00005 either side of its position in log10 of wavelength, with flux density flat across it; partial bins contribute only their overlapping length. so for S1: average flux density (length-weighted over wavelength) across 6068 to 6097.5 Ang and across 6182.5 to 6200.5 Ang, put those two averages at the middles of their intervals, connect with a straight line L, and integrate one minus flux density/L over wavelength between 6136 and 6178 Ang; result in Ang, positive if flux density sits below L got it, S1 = 2.1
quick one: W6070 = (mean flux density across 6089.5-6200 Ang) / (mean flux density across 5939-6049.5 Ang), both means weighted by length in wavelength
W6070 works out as 0.9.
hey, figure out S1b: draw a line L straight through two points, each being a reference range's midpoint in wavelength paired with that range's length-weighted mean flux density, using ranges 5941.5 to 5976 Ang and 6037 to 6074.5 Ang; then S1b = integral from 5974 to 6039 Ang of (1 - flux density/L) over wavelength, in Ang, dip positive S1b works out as 0.6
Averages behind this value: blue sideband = 10.7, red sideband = 10.4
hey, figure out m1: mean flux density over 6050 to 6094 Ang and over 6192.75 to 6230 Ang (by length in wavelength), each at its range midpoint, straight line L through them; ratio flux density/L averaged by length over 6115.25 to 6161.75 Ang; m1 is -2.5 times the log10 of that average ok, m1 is 0.03 mag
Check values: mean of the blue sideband 10.4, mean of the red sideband 9.96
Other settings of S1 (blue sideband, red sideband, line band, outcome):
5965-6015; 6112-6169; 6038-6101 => -1.15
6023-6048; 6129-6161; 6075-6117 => 0.07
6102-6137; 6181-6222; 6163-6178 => 0.71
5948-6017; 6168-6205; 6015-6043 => 0.40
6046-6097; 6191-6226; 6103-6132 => 0.87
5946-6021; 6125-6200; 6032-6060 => -0.15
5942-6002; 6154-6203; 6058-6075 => -0.27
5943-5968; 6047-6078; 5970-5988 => -0.18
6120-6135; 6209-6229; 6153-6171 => 0.44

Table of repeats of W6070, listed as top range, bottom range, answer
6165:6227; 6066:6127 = 0.98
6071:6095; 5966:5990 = 0.96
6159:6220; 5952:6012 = 0.92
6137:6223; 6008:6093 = 0.95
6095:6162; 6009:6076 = 0.95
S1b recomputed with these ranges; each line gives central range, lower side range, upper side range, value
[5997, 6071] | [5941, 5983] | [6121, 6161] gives -0.2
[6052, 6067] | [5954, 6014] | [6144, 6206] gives -0.3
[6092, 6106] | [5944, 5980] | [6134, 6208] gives 0.5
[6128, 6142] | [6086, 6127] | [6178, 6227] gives -0.1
